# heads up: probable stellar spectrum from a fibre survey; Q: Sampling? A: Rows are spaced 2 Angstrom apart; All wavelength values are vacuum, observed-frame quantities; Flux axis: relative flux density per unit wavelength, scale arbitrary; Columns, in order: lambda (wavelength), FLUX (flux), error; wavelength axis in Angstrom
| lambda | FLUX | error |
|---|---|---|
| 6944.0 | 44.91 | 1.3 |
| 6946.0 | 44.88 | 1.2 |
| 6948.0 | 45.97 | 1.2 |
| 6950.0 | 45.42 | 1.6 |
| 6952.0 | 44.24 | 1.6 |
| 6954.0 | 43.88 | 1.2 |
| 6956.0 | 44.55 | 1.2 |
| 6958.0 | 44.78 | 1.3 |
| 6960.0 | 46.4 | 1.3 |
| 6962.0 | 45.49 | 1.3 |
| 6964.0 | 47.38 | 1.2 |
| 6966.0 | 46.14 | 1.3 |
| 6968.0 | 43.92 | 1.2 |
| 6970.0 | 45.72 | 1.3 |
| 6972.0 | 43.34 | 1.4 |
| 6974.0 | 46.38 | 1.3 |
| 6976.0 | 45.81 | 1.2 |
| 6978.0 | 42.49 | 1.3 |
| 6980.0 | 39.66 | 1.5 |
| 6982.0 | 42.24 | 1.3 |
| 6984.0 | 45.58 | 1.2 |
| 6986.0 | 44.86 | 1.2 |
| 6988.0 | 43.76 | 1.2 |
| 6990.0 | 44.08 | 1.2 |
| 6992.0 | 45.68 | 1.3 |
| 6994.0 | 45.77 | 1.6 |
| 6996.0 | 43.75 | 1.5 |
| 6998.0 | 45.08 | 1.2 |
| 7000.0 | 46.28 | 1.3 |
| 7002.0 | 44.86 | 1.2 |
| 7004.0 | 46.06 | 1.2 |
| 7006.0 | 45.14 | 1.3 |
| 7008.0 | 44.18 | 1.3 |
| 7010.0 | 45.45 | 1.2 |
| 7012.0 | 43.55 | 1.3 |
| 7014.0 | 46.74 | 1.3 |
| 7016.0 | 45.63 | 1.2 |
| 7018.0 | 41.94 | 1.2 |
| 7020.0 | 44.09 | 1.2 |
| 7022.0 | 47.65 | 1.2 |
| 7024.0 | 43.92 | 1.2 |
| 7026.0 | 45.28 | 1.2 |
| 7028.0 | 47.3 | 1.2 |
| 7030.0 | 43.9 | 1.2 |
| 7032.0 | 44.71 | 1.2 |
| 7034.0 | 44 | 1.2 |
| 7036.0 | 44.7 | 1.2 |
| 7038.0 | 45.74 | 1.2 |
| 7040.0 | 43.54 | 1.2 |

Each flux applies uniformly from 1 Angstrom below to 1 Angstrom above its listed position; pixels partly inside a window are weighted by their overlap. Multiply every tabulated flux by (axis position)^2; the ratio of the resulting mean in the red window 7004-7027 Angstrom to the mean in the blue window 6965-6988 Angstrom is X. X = 1.0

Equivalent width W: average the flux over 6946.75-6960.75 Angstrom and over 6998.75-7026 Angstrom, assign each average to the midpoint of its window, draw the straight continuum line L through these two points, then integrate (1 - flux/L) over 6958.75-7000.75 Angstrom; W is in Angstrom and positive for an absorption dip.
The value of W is 0.3 Angstrom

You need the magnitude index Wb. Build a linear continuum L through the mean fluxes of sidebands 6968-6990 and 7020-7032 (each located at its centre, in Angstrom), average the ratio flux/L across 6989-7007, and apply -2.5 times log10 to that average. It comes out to -0.02 mag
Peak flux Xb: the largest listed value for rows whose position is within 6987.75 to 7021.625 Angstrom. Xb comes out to 46.74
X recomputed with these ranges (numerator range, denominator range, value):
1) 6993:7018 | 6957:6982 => 1.02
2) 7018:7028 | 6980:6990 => 1.04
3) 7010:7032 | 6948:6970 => 1.01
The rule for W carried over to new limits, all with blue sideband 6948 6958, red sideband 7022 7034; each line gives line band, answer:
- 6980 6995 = 0.22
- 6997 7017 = -0.12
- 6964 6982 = 0.23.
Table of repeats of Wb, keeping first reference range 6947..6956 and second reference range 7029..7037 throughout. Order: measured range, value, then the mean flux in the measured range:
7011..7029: -0.02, 45.1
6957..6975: -0.02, 45.5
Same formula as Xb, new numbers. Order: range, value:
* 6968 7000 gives 46.38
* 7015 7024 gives 47.65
